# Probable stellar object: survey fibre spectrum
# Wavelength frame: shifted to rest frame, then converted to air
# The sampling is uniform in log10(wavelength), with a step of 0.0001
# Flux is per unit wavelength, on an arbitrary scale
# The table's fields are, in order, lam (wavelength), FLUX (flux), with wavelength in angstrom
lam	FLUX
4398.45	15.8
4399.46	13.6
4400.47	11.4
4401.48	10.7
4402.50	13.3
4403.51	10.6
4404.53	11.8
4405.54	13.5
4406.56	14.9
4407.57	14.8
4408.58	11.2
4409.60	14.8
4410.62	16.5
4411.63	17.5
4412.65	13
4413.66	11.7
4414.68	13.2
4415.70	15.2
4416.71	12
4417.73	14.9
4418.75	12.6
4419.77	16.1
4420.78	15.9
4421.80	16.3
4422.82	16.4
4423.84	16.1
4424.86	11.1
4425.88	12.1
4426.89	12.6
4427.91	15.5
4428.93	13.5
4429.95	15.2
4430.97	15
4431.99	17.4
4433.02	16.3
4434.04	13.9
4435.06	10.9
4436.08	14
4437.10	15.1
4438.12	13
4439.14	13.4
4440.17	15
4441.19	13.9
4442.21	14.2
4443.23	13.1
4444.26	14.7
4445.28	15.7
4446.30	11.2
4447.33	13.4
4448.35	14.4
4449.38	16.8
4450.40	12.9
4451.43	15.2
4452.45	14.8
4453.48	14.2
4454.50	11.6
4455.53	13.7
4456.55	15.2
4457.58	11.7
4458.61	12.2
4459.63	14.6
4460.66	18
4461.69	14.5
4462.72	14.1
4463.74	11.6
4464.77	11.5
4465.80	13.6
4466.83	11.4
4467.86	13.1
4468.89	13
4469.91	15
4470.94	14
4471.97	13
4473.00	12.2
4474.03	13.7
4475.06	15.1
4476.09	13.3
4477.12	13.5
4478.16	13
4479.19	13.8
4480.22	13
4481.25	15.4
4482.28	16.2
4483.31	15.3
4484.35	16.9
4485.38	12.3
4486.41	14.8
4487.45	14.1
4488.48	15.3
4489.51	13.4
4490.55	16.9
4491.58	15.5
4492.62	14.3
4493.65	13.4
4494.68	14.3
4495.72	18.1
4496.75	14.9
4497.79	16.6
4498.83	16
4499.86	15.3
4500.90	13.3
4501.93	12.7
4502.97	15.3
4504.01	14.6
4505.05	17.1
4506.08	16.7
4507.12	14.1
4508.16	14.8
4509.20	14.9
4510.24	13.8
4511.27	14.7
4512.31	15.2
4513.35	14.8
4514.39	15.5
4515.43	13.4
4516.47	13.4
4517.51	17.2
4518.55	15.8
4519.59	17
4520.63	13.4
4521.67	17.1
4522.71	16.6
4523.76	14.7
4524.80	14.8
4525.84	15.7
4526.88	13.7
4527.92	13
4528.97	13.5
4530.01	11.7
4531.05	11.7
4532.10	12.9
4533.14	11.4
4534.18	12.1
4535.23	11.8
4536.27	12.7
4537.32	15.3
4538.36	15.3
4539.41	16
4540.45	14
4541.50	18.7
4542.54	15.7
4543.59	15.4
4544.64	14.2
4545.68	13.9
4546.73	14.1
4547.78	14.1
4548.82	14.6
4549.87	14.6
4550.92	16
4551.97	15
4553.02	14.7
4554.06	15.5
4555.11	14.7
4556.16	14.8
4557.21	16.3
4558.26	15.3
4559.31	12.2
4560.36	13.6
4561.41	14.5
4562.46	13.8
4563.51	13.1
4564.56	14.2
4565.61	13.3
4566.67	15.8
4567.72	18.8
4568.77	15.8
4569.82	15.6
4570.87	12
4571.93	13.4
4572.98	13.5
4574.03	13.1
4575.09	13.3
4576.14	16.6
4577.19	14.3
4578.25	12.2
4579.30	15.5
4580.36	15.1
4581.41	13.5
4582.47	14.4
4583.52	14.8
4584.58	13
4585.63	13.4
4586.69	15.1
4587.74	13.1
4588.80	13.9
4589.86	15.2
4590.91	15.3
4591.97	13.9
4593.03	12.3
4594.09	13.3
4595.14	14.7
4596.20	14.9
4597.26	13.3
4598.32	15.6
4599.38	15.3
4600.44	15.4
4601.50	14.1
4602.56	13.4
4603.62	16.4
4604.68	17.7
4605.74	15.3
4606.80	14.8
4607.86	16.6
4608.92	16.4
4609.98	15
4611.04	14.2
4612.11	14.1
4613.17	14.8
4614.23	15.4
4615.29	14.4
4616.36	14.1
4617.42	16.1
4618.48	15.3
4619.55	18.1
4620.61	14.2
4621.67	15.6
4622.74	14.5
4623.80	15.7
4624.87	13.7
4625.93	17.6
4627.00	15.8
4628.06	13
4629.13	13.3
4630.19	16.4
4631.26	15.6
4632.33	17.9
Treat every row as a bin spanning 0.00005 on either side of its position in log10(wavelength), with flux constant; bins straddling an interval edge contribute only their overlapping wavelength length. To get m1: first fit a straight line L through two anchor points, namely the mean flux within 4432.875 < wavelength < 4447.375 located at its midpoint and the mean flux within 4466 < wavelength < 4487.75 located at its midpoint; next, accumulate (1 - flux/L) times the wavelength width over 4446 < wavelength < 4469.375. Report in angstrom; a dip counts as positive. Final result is 0.4 angstrom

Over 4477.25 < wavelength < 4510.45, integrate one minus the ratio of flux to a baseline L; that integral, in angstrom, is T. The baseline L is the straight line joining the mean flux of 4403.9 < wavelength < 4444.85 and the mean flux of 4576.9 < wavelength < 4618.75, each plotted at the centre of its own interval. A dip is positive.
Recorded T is -1.1 angstrom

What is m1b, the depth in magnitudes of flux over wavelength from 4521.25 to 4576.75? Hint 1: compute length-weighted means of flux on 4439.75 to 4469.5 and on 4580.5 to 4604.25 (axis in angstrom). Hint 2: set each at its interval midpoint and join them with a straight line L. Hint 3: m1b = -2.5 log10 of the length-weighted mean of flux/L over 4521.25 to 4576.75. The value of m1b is -0.02 mag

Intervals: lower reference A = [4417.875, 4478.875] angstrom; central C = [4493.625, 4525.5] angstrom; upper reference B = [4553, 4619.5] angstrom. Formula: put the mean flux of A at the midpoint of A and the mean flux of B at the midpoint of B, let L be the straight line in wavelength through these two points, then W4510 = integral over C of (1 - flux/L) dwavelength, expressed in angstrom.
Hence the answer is -2.0 angstrom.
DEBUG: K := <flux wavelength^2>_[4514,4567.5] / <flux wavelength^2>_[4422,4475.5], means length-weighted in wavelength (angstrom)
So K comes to 1.08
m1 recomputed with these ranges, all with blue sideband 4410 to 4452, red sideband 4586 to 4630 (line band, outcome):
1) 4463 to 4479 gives 1.4 angstrom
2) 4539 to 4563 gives -0.2 angstrom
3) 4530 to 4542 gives 0.8 angstrom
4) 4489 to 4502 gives -0.5 angstrom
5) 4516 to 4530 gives -0.3 angstrom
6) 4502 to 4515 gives -0.4 angstrom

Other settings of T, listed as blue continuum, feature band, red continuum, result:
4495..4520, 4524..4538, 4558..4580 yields 1.6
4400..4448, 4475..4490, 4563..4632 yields -0.1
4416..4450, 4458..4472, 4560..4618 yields 0.8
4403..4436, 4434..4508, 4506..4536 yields 0.0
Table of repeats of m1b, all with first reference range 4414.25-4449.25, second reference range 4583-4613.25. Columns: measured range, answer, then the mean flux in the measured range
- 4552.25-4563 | 0.00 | 14.6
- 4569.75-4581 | 0.05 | 14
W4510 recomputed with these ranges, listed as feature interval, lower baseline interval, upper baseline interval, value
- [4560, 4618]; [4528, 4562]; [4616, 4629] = 1.0 angstrom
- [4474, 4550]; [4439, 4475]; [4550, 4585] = -2.7 angstrom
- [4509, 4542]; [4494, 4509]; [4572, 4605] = 1.3 angstrom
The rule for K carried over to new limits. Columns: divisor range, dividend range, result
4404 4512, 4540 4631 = 1.09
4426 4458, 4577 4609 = 1.10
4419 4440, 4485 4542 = 1.05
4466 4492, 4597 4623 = 1.14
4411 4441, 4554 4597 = 1.07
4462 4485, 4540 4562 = 1.12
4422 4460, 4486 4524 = 1.11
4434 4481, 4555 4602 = 1.11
